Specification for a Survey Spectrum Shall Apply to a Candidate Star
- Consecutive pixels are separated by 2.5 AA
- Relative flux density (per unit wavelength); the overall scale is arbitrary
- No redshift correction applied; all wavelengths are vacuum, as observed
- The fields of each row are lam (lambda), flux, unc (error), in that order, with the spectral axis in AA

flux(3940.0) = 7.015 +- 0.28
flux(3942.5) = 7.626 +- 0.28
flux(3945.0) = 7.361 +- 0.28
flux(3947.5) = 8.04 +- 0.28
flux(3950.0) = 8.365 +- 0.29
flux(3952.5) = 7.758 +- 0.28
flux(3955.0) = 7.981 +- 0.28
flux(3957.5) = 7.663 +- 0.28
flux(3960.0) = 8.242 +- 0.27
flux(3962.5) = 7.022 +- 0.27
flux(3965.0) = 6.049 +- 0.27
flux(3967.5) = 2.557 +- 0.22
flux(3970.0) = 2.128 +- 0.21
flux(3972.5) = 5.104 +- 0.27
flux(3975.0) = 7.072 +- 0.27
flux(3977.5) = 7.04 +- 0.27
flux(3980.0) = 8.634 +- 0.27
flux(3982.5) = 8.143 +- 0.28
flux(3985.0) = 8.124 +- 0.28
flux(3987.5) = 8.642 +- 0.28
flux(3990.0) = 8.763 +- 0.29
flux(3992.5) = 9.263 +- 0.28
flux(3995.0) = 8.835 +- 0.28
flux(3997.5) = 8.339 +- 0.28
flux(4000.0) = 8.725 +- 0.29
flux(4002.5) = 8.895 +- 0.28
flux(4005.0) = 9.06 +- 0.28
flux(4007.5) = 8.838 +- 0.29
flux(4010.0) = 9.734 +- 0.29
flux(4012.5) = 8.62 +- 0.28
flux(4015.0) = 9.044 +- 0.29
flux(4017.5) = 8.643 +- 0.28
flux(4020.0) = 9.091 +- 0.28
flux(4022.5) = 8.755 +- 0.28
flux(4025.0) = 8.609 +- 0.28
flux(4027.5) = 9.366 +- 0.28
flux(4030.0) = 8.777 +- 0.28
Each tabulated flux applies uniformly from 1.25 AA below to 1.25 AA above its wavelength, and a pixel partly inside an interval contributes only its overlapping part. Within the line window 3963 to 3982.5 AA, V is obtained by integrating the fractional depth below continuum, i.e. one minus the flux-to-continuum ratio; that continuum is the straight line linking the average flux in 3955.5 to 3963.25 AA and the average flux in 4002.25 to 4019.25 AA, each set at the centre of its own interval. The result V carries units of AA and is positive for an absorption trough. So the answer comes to 5.6 AA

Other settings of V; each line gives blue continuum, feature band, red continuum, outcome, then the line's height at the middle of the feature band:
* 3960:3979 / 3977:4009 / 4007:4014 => -4.7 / 7.57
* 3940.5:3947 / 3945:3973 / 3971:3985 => 3.3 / 7.36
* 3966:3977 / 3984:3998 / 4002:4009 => -3.4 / 7.04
